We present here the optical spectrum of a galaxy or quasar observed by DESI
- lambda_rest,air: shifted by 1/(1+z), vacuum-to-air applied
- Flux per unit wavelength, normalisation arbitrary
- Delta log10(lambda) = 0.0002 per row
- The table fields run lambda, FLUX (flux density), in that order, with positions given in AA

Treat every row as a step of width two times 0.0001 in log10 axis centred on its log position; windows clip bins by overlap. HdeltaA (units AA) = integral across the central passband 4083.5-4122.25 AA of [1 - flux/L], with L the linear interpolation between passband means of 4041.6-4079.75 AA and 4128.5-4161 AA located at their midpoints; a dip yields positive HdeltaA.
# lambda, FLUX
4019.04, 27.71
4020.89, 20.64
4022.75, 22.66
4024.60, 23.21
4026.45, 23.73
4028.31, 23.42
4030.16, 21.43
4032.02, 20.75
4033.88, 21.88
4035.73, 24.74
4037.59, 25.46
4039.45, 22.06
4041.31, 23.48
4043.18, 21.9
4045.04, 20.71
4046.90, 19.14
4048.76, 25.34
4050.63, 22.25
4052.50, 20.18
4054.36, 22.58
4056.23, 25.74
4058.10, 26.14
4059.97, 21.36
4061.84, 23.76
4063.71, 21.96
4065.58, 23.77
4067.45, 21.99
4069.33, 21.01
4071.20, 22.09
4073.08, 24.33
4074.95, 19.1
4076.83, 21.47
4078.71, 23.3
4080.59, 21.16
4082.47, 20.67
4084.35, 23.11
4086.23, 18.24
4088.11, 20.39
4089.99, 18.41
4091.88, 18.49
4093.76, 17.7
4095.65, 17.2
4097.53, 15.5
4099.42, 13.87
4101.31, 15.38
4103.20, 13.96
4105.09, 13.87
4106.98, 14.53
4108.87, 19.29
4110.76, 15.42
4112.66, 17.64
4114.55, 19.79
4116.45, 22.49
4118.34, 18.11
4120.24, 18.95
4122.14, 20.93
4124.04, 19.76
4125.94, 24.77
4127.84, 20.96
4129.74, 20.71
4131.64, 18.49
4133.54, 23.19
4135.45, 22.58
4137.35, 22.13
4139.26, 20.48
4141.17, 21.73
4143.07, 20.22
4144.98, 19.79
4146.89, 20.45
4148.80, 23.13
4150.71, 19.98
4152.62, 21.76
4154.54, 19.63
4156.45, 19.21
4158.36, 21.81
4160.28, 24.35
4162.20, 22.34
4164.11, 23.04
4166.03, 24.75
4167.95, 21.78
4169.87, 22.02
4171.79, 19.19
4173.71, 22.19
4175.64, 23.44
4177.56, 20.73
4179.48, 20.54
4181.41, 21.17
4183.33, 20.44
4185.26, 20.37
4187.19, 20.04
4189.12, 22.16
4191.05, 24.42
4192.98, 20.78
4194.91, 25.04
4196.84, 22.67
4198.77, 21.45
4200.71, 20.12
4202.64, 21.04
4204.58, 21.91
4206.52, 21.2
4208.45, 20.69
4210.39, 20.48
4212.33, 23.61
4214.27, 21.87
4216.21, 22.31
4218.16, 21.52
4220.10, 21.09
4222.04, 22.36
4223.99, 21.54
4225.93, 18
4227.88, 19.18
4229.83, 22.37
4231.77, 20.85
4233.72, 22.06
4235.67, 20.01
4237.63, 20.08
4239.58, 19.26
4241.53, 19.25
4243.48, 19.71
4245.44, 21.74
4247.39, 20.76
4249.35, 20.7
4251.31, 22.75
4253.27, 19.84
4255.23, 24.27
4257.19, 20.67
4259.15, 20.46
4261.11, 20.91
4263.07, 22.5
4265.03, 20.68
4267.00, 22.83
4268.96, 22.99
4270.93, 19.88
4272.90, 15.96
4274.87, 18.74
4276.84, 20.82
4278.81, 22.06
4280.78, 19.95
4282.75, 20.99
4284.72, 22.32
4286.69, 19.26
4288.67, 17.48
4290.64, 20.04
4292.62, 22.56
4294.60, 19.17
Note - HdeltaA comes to 7.3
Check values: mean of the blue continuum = 22.4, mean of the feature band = 17.7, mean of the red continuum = 21.1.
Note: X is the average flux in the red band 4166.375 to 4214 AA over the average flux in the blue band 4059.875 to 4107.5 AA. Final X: 1.11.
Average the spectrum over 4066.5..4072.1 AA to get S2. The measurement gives 21.7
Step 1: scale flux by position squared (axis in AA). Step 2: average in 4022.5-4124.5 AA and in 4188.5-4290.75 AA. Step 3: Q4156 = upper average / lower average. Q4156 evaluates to 1.11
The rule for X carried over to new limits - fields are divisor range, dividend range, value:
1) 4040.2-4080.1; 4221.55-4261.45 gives 0.93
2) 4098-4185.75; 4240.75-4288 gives 1.03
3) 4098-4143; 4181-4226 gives 1.13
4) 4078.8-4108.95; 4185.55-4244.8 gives 1.20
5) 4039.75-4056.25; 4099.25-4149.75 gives 0.88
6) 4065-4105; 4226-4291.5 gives 1.06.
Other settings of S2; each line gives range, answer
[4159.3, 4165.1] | 23.2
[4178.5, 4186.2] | 20.6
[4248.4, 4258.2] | 21.6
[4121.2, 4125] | 20.3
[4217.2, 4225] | 21.6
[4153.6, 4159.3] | 20.2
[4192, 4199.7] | 22.5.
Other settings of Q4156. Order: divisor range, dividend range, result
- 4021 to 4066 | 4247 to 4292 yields 1.02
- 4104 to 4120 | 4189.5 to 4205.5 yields 1.31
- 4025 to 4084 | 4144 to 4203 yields 1.02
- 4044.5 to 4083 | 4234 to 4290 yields 1.02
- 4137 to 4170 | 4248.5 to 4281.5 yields 1.02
